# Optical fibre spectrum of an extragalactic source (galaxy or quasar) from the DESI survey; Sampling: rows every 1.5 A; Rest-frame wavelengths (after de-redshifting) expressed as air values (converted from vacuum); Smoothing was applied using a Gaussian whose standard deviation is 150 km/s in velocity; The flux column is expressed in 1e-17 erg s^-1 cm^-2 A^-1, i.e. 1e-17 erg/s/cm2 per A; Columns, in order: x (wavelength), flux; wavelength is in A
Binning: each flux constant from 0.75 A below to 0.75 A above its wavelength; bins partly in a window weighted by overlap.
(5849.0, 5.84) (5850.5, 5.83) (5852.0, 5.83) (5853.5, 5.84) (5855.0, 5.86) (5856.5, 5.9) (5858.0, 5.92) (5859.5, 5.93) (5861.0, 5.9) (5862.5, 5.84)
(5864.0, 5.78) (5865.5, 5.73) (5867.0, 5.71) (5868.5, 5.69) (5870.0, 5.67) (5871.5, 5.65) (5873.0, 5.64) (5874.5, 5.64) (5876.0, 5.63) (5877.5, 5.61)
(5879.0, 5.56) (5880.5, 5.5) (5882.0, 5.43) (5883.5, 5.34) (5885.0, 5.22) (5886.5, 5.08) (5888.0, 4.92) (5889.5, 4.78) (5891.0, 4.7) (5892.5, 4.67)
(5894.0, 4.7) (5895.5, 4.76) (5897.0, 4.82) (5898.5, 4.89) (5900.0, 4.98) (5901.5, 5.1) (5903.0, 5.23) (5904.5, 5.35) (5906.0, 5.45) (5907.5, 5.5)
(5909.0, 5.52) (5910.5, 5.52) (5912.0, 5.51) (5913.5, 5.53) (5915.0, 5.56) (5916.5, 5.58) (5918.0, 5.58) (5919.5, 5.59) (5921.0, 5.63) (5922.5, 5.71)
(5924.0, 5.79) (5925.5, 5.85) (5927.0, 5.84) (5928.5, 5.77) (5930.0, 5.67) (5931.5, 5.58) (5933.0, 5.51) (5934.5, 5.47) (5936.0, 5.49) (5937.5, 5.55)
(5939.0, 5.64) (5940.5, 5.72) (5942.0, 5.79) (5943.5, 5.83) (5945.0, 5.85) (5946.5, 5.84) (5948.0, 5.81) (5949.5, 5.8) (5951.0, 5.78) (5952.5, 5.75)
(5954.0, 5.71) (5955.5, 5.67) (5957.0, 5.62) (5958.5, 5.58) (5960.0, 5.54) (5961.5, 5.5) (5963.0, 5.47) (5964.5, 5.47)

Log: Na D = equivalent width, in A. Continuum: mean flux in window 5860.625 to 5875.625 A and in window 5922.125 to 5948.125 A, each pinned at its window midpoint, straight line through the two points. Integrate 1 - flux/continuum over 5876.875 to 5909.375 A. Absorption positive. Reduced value 3.3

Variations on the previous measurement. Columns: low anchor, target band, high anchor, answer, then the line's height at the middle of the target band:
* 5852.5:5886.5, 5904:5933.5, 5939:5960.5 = 0.5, 5.71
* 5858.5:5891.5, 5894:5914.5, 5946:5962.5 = 1.3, 5.57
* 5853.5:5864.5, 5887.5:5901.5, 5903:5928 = 2.2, 5.69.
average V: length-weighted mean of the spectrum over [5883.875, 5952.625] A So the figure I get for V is 5.44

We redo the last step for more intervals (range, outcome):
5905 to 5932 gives 5.62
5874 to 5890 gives 5.34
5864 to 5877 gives 5.68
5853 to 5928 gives 5.46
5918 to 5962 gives 5.68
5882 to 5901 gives 4.93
